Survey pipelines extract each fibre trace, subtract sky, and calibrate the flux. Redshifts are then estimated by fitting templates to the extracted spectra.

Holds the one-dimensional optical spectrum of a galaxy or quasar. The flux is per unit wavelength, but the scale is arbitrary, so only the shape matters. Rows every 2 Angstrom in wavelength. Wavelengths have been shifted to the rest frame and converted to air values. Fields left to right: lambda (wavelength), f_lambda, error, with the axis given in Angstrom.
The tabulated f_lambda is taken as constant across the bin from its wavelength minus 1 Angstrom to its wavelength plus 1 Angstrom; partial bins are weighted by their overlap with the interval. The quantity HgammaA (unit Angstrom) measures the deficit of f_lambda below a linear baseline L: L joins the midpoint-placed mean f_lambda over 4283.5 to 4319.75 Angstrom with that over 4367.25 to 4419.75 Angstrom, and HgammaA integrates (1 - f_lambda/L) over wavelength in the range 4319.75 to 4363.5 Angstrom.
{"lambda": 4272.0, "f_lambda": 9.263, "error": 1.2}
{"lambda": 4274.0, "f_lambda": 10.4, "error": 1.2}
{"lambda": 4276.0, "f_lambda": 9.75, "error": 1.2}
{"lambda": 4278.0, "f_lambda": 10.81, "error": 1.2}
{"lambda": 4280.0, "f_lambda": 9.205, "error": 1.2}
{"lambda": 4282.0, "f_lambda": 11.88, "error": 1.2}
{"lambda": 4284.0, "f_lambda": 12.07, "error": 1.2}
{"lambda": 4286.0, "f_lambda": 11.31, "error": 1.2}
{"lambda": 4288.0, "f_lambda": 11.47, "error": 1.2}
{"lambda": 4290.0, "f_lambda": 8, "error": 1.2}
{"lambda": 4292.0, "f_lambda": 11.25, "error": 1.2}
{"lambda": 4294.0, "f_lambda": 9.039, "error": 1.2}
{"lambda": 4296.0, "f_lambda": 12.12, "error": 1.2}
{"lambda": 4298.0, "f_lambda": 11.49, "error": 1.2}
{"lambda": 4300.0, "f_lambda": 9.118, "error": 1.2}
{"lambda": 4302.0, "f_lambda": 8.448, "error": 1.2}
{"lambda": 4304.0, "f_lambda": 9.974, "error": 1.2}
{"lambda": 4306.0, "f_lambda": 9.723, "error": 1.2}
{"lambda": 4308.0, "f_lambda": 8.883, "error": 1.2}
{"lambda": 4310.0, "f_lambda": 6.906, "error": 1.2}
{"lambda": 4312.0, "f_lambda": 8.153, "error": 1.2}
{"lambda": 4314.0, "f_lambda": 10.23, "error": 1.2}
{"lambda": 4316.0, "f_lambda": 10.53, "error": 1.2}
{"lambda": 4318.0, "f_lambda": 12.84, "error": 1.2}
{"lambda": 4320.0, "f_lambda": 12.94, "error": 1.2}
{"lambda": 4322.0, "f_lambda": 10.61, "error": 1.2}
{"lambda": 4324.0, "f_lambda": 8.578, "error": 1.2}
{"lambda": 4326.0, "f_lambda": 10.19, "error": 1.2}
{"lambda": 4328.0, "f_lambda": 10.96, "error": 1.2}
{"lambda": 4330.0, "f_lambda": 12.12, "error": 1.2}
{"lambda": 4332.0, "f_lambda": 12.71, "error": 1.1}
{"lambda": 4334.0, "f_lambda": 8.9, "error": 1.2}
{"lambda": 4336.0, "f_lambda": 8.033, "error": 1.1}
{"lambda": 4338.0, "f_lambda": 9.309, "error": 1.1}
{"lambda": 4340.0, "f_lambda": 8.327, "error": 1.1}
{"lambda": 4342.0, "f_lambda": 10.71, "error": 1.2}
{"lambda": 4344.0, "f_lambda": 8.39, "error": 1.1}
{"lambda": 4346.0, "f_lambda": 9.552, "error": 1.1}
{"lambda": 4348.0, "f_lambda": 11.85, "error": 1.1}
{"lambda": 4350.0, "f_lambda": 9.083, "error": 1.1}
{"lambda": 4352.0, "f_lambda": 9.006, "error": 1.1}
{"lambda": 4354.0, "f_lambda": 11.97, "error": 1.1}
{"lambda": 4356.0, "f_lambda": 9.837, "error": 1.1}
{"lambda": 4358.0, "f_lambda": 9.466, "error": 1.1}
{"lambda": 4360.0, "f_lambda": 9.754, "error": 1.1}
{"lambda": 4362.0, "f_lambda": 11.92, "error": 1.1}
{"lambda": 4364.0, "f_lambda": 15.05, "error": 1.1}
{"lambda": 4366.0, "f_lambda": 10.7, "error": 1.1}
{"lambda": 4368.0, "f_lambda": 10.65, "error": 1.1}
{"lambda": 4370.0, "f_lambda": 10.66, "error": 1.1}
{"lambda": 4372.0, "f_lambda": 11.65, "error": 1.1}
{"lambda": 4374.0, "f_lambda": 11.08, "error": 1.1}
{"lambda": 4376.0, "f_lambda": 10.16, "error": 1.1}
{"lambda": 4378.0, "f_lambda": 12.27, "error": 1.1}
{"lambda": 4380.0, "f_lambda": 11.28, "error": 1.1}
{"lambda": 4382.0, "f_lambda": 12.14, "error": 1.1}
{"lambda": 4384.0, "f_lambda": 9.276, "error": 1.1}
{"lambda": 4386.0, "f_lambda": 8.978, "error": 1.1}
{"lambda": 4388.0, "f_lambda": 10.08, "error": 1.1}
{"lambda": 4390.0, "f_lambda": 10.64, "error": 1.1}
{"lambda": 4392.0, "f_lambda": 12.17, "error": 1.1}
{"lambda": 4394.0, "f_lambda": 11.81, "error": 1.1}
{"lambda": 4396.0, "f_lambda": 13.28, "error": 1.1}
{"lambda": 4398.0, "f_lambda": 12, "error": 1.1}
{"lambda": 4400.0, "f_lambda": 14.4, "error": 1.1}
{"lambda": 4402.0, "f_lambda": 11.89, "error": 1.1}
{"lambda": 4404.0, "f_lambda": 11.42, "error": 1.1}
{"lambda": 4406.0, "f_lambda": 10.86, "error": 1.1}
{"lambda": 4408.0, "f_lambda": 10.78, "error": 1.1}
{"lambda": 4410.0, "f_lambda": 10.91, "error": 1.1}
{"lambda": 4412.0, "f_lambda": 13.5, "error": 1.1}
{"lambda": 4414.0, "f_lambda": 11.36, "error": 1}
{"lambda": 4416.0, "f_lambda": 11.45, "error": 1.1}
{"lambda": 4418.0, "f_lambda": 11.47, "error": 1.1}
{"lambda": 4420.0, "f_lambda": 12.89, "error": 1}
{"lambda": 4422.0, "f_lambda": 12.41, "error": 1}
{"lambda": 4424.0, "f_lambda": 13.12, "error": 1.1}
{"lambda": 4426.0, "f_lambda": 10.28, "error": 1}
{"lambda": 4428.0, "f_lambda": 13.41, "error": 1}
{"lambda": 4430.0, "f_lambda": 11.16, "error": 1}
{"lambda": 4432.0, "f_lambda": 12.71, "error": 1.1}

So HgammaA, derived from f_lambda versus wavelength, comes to 2.0 Angstrom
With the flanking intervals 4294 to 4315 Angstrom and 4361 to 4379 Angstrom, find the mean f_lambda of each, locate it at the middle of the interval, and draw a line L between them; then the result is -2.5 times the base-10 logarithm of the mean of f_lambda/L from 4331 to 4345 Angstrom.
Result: 0.11 mag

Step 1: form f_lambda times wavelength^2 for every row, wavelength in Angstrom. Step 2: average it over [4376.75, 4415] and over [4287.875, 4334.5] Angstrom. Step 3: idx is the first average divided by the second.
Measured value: 1.2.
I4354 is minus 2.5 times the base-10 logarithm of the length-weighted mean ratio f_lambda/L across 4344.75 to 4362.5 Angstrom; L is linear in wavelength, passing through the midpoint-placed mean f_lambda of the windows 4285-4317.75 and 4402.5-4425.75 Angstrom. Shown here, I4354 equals 0.06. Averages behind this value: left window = 9.86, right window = 11.8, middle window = 10.2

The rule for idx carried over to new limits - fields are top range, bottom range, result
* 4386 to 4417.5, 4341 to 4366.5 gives 1.13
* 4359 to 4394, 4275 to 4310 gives 1.14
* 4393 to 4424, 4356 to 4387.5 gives 1.12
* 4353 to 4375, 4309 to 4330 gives 1.11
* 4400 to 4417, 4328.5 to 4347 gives 1.23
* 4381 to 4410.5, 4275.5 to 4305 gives 1.15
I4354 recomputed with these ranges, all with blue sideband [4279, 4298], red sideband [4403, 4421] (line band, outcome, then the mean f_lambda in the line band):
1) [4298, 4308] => 0.15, 9.49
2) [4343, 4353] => 0.17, 9.58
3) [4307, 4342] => 0.10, 10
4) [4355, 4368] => 0.02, 11.1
